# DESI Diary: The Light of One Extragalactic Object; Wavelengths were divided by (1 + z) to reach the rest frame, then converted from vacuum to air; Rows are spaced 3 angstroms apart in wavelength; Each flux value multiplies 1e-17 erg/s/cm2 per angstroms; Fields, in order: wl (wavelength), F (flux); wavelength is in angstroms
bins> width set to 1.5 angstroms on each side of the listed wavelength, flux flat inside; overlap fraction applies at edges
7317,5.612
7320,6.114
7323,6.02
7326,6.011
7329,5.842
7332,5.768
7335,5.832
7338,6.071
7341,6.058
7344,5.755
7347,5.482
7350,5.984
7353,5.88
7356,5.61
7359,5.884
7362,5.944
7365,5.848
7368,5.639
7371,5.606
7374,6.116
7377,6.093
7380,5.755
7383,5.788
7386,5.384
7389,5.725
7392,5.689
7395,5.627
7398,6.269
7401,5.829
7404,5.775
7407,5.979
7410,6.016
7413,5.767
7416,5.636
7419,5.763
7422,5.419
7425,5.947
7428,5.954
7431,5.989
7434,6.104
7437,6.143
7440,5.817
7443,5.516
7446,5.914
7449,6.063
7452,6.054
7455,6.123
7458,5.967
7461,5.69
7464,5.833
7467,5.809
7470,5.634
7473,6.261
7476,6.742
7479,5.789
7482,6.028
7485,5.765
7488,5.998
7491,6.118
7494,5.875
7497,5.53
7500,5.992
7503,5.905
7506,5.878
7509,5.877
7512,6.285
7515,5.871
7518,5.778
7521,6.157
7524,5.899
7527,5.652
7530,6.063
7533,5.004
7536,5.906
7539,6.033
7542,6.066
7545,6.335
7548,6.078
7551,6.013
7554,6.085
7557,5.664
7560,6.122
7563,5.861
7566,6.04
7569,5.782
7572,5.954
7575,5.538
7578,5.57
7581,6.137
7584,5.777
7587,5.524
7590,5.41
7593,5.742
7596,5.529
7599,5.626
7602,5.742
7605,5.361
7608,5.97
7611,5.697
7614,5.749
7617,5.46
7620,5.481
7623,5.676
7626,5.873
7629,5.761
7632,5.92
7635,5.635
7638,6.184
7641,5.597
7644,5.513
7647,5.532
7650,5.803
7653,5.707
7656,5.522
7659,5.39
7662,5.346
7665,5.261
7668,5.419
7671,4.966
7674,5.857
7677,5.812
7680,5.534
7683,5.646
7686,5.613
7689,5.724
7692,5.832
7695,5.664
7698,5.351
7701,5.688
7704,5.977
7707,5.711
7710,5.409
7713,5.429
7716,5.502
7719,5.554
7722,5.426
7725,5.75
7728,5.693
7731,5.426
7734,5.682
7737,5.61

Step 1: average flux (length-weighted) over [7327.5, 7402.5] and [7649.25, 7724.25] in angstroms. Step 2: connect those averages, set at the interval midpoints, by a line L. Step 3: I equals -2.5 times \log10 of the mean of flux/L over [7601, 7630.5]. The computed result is -0.01 mag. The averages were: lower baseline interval 5.82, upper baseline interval 5.57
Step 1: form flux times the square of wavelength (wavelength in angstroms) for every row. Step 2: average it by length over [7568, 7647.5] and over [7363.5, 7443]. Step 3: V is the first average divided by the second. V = 1.03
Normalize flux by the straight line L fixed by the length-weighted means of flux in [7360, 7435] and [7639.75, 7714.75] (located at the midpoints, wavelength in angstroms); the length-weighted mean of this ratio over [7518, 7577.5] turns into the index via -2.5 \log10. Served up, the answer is -0.04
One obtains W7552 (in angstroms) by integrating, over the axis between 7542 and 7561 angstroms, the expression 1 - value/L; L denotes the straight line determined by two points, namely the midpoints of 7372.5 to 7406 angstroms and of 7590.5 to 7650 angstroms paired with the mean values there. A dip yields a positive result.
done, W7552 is -1.1 angstroms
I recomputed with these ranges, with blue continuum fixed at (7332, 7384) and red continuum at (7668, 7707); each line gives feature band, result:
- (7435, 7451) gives -0.021 mag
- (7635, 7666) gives 0.012 mag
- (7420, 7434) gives -0.010 mag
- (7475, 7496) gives -0.047 mag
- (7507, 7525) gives -0.044 mag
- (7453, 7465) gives -0.025 mag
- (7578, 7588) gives -0.017 mag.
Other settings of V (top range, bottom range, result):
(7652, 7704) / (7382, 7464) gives 1.02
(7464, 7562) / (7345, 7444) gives 1.05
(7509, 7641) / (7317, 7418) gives 1.05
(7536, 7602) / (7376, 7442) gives 1.05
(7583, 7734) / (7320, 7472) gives 1.03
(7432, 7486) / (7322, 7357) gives 1.05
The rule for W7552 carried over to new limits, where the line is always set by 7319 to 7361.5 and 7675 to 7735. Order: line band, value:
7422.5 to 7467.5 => -0.89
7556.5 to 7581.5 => -0.57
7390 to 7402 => -0.02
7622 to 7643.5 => -0.47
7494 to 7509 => -0.18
